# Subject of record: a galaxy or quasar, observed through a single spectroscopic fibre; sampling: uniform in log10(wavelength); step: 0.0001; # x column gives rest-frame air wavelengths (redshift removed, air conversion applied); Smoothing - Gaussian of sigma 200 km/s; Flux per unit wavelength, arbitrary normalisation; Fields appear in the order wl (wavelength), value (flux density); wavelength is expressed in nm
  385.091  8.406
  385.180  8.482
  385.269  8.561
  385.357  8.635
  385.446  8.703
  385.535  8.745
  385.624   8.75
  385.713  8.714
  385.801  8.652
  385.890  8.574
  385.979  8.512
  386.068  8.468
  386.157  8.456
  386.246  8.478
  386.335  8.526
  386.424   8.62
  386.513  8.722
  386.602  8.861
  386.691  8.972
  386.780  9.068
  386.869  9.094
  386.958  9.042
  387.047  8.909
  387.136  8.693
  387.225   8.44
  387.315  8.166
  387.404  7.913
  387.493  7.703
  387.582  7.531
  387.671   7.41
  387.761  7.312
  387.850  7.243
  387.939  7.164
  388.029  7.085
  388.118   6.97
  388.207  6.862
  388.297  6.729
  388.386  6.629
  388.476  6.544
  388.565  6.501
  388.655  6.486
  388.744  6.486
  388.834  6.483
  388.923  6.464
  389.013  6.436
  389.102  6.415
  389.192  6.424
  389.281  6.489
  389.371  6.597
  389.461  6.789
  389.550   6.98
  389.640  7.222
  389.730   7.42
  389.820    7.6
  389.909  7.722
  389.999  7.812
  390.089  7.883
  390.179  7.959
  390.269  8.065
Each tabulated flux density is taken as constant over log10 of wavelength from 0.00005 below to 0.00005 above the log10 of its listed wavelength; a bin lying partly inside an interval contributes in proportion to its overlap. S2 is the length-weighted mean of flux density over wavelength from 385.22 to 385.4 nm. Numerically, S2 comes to 8.62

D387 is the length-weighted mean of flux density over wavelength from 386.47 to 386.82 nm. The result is 8.91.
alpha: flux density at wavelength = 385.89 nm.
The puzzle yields 8.574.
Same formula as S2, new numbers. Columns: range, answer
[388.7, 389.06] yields 6.47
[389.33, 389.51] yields 6.72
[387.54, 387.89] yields 7.37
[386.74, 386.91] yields 9.08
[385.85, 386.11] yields 8.51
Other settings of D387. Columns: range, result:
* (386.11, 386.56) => 8.56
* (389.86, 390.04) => 7.79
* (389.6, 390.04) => 7.56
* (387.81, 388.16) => 7.12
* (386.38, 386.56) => 8.67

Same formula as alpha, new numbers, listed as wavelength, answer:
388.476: 6.544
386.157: 8.456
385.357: 8.635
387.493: 7.703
